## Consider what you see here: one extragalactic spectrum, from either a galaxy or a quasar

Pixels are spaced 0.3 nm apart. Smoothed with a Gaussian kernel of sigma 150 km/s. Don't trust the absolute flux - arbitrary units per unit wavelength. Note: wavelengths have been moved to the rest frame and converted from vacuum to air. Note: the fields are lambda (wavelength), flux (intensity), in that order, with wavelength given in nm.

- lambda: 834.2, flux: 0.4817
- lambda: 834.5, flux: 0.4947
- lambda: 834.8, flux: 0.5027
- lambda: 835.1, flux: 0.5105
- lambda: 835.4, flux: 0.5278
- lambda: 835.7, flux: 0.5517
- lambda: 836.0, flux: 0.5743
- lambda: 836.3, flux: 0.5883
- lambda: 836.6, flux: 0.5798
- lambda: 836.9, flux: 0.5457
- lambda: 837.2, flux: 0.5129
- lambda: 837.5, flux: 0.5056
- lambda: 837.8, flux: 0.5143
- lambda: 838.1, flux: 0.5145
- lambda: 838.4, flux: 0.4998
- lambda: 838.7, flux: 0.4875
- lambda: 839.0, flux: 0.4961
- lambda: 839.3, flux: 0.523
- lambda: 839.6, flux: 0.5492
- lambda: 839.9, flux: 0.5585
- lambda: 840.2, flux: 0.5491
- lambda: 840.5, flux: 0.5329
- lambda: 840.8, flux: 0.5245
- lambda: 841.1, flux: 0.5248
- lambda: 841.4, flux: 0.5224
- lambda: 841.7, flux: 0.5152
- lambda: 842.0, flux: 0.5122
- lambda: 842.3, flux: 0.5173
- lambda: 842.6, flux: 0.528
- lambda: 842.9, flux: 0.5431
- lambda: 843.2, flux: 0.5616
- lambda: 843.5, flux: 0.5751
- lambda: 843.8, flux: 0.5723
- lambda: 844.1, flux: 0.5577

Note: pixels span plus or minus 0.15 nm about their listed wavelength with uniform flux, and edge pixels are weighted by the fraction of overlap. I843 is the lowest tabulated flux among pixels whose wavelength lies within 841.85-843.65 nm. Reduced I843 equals 0.5122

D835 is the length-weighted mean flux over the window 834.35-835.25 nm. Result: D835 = 0.503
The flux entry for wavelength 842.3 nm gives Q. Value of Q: 0.5173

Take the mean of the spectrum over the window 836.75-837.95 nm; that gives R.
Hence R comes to 0.52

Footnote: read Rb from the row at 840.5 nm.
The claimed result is 0.5329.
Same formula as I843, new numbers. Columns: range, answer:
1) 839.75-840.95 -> 0.5245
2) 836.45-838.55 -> 0.4998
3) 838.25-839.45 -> 0.4875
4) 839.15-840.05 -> 0.523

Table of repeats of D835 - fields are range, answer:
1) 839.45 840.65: 0.547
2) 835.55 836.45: 0.571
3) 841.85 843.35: 0.532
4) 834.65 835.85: 0.523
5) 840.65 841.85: 0.522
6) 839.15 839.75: 0.536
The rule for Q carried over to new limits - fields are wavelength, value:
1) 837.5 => 0.5056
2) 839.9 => 0.5585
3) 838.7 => 0.4875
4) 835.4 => 0.5278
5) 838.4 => 0.4998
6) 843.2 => 0.5616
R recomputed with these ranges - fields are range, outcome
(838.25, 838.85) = 0.494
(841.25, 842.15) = 0.517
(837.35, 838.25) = 0.511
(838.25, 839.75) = 0.511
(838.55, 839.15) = 0.492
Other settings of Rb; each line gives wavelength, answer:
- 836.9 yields 0.5457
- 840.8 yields 0.5245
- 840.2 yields 0.5491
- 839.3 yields 0.523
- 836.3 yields 0.5883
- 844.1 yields 0.5577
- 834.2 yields 0.4817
